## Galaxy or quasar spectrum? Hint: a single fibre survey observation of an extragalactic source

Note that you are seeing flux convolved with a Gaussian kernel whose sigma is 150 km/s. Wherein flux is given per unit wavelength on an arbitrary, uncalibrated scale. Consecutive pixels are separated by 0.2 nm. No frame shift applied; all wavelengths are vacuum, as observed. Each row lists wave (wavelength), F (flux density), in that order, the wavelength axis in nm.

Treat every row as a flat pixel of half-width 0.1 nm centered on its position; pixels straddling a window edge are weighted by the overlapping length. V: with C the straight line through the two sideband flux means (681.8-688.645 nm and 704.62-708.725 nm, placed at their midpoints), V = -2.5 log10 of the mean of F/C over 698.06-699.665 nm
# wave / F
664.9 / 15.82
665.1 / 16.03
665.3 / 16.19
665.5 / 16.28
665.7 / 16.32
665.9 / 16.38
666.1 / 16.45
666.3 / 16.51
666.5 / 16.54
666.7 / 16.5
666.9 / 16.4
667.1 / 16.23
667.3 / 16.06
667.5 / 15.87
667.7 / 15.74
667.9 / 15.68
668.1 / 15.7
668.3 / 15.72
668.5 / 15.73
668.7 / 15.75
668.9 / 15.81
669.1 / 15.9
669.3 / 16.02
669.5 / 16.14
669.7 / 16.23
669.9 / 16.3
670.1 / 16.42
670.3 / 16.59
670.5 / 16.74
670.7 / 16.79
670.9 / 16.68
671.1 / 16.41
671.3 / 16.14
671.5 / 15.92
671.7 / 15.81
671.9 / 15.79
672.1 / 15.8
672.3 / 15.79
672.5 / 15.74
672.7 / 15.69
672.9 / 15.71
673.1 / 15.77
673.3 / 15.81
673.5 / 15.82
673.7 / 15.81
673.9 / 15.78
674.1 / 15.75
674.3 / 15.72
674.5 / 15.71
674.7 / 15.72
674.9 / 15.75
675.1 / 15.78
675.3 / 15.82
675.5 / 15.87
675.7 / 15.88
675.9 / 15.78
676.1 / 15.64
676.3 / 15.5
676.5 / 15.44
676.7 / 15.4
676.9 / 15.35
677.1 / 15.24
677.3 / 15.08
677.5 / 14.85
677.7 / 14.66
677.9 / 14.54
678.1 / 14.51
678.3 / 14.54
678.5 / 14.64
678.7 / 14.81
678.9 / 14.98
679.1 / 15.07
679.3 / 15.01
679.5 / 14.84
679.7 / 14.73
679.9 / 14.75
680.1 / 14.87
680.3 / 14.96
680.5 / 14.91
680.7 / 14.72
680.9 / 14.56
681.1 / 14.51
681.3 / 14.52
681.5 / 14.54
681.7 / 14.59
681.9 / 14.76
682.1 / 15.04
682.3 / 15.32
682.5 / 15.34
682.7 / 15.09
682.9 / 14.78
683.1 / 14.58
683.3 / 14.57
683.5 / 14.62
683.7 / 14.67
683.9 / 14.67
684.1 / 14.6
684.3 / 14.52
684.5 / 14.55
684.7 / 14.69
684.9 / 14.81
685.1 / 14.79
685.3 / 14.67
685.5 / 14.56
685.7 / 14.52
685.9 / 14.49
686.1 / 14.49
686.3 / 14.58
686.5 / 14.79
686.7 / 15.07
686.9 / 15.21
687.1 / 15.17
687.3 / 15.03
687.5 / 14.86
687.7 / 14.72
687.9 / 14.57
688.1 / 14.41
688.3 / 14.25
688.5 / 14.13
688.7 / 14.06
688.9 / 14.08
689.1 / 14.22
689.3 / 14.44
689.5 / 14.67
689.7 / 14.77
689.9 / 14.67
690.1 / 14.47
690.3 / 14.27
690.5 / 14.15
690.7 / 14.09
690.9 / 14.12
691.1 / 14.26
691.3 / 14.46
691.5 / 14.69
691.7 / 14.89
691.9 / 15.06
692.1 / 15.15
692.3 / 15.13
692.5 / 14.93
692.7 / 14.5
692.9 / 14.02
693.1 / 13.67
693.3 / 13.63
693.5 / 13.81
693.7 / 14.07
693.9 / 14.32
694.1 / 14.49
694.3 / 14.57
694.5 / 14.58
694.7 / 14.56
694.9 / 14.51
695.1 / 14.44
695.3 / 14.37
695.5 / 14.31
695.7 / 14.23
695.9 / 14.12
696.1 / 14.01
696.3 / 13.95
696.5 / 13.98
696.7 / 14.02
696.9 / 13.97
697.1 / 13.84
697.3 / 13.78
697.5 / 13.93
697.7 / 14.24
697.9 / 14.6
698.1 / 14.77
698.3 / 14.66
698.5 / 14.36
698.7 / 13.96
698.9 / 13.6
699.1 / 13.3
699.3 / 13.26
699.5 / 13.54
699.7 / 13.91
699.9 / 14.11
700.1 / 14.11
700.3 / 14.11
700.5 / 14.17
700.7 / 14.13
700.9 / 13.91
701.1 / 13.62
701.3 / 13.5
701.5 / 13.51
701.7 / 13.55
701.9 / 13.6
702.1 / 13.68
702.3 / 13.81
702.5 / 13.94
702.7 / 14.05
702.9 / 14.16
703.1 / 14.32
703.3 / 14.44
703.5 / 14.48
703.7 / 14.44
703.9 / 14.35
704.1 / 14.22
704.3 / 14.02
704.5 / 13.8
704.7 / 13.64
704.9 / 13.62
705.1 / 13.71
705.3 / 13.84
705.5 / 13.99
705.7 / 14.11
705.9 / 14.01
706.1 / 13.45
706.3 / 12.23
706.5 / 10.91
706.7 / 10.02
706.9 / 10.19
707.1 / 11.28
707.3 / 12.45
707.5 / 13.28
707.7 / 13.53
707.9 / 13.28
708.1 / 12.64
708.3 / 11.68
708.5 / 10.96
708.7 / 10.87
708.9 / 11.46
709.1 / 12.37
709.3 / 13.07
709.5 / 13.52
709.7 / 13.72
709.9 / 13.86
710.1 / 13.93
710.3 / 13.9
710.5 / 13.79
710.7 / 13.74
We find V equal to -0.04 mag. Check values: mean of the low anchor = 14.7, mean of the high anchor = 12.6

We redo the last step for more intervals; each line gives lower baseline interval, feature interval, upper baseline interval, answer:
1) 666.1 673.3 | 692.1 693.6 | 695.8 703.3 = 0.01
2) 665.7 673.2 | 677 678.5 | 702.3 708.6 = 0.05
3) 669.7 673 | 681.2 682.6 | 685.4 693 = 0.02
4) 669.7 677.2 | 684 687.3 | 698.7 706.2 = 0.02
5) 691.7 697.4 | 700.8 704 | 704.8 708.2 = -0.06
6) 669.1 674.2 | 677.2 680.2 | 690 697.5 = 0.05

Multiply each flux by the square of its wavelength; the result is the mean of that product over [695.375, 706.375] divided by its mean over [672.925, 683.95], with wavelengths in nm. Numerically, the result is 1.0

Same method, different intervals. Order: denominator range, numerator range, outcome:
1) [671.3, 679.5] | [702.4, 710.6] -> 0.93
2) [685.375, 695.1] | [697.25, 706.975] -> 0.98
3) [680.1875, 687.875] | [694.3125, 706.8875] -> 0.98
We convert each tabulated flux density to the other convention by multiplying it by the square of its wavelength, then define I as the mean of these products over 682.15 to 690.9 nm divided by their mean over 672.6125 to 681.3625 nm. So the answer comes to 1.0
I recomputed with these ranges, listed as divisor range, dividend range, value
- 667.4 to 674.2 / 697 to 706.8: 0.94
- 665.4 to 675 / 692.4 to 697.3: 0.95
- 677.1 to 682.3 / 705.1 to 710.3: 0.93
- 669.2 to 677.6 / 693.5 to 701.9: 0.95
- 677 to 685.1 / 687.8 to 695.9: 1.01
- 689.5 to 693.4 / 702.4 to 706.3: 1.00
